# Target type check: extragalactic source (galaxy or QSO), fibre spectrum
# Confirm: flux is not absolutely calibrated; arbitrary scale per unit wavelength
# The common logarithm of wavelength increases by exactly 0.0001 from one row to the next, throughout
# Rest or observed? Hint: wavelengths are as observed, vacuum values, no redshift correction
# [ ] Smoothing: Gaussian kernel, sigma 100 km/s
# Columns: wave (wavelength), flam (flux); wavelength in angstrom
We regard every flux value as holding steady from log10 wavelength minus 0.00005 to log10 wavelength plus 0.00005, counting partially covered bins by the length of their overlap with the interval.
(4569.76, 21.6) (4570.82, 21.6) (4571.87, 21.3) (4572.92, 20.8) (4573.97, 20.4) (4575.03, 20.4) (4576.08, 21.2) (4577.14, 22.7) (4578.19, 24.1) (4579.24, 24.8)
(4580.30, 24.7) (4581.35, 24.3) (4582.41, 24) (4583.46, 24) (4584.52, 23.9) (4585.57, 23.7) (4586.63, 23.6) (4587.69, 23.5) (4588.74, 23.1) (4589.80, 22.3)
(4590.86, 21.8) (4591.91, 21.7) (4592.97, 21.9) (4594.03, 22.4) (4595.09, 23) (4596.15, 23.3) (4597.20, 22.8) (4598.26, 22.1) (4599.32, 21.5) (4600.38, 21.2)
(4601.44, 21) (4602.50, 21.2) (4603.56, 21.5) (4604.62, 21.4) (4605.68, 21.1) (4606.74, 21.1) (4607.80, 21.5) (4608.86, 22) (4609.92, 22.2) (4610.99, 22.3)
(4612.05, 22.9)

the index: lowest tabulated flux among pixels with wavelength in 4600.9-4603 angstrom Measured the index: 21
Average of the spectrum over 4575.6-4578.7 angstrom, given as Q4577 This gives 22.7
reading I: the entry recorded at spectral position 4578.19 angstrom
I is 24.1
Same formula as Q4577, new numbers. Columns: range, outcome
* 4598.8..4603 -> 21.2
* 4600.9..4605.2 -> 21.3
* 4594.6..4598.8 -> 22.8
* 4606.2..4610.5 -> 21.7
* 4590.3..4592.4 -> 21.8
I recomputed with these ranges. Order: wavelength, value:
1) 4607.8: 21.5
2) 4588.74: 23.1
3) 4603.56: 21.5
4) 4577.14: 22.7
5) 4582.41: 24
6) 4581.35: 24.3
